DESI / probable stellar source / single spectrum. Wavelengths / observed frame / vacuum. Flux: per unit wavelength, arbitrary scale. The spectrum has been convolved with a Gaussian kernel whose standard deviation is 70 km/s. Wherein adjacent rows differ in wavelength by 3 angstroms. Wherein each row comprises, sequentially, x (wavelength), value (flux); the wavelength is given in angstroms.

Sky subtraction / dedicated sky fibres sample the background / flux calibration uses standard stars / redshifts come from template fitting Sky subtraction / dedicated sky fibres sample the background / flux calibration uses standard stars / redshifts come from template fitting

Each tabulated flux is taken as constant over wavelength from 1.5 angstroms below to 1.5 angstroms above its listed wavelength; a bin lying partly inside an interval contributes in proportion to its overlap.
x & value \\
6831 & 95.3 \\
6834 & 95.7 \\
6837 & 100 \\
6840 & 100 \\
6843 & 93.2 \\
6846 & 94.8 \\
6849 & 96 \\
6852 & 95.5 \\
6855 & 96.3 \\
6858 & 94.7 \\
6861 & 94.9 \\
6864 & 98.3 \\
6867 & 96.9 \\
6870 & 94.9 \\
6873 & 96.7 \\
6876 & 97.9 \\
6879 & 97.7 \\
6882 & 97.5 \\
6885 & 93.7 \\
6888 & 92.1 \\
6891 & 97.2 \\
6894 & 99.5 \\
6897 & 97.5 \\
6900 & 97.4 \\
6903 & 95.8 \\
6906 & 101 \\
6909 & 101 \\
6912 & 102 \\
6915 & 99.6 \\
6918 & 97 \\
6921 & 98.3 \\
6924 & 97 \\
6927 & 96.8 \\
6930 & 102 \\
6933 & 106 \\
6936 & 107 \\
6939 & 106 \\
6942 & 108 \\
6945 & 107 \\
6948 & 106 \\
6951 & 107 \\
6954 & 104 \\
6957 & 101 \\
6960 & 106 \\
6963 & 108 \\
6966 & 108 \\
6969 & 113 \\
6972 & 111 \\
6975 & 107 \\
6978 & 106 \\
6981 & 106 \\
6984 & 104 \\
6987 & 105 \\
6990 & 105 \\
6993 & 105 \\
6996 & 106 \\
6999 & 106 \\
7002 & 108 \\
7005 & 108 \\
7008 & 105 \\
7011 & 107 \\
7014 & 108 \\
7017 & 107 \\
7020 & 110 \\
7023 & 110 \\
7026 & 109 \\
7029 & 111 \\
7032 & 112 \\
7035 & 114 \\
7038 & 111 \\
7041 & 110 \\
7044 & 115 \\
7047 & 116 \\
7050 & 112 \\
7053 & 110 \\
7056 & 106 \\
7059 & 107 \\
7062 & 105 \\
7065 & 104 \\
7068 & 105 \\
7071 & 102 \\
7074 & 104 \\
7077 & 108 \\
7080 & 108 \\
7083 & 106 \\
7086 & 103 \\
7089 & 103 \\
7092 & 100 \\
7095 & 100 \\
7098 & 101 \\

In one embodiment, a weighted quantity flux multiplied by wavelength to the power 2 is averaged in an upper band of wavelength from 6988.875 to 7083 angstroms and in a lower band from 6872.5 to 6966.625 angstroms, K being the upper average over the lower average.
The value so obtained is 1.11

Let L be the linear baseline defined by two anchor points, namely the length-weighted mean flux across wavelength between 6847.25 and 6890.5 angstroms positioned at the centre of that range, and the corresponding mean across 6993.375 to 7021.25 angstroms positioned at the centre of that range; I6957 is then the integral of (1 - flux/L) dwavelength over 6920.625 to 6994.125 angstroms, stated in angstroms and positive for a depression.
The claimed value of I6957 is -1.6 angstroms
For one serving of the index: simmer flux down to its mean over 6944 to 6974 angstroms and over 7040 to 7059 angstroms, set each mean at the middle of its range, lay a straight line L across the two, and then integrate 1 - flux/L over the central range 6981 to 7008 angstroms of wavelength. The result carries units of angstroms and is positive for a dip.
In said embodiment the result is 0.7 angstroms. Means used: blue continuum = 107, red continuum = 111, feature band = 106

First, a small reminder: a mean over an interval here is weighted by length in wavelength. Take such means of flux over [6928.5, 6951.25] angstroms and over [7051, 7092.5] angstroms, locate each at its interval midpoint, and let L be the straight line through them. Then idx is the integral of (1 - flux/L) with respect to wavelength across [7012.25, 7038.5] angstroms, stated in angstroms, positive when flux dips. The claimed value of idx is -1.1 angstroms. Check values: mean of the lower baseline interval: 106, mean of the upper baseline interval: 105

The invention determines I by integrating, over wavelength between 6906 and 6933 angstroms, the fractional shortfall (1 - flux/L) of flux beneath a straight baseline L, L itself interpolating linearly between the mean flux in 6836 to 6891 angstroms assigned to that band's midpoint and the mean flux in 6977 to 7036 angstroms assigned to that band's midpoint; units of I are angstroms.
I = 0.3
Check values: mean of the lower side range 96.2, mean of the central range 99.7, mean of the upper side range 108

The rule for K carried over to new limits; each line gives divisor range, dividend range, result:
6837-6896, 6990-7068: 1.18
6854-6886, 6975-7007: 1.14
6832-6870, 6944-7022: 1.15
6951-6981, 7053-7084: 1.02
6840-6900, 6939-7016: 1.14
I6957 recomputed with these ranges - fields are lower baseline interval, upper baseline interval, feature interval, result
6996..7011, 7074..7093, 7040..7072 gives -0.92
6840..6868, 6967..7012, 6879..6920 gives 0.71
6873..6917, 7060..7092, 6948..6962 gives -0.66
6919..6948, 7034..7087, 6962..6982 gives -0.73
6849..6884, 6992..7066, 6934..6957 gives -0.80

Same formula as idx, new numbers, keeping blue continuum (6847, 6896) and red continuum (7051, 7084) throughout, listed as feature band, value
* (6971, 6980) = -0.6 angstroms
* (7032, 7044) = -0.9 angstroms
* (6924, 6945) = -1.0 angstroms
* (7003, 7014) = -0.4 angstroms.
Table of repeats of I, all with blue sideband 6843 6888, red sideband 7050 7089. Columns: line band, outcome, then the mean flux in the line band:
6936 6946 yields -0.75 angstroms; 107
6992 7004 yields -0.47 angstroms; 106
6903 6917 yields -0.31 angstroms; 100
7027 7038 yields -0.84 angstroms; 112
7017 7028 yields -0.62 angstroms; 109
